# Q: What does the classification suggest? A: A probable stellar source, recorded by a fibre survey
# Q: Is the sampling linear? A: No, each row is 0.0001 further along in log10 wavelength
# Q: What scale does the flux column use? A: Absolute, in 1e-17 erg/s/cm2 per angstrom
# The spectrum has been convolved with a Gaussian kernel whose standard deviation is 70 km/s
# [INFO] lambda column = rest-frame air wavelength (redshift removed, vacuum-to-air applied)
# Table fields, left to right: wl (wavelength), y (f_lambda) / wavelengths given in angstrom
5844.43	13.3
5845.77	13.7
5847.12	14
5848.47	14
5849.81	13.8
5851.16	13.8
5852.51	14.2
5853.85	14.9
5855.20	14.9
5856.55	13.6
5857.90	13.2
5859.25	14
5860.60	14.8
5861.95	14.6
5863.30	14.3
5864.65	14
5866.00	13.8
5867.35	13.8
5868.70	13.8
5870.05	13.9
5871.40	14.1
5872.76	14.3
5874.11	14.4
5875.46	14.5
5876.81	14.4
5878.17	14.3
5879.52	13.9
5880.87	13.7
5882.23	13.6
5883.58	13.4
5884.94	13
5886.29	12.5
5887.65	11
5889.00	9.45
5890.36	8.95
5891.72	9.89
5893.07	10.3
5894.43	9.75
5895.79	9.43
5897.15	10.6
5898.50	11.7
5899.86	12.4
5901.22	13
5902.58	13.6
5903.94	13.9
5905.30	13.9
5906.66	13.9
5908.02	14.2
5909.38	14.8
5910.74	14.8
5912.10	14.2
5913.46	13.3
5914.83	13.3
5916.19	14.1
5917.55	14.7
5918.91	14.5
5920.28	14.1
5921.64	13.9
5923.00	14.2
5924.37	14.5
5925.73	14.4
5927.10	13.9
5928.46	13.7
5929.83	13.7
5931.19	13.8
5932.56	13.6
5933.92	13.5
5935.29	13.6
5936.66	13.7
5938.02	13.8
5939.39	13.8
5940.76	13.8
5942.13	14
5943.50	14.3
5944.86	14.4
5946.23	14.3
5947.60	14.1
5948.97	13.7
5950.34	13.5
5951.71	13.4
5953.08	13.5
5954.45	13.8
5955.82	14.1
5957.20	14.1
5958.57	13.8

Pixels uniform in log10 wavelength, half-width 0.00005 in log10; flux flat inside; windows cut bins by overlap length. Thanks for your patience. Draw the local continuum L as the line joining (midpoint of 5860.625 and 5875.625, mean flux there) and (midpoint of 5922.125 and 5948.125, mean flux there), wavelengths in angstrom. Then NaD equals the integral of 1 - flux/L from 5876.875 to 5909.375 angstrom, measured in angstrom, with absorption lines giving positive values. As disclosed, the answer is 4.1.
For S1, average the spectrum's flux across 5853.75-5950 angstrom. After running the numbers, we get 13.5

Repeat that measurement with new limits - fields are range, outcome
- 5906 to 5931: 14.1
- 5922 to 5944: 13.9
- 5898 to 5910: 13.5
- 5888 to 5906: 11.3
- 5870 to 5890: 13.3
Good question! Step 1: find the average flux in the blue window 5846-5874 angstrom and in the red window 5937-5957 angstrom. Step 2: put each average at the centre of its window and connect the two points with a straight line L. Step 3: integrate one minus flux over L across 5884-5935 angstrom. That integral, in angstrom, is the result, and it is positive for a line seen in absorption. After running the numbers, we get 3.77 angstrom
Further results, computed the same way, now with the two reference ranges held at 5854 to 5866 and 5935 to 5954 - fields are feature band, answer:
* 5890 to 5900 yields 2.7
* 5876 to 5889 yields 0.9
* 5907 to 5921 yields -0.2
